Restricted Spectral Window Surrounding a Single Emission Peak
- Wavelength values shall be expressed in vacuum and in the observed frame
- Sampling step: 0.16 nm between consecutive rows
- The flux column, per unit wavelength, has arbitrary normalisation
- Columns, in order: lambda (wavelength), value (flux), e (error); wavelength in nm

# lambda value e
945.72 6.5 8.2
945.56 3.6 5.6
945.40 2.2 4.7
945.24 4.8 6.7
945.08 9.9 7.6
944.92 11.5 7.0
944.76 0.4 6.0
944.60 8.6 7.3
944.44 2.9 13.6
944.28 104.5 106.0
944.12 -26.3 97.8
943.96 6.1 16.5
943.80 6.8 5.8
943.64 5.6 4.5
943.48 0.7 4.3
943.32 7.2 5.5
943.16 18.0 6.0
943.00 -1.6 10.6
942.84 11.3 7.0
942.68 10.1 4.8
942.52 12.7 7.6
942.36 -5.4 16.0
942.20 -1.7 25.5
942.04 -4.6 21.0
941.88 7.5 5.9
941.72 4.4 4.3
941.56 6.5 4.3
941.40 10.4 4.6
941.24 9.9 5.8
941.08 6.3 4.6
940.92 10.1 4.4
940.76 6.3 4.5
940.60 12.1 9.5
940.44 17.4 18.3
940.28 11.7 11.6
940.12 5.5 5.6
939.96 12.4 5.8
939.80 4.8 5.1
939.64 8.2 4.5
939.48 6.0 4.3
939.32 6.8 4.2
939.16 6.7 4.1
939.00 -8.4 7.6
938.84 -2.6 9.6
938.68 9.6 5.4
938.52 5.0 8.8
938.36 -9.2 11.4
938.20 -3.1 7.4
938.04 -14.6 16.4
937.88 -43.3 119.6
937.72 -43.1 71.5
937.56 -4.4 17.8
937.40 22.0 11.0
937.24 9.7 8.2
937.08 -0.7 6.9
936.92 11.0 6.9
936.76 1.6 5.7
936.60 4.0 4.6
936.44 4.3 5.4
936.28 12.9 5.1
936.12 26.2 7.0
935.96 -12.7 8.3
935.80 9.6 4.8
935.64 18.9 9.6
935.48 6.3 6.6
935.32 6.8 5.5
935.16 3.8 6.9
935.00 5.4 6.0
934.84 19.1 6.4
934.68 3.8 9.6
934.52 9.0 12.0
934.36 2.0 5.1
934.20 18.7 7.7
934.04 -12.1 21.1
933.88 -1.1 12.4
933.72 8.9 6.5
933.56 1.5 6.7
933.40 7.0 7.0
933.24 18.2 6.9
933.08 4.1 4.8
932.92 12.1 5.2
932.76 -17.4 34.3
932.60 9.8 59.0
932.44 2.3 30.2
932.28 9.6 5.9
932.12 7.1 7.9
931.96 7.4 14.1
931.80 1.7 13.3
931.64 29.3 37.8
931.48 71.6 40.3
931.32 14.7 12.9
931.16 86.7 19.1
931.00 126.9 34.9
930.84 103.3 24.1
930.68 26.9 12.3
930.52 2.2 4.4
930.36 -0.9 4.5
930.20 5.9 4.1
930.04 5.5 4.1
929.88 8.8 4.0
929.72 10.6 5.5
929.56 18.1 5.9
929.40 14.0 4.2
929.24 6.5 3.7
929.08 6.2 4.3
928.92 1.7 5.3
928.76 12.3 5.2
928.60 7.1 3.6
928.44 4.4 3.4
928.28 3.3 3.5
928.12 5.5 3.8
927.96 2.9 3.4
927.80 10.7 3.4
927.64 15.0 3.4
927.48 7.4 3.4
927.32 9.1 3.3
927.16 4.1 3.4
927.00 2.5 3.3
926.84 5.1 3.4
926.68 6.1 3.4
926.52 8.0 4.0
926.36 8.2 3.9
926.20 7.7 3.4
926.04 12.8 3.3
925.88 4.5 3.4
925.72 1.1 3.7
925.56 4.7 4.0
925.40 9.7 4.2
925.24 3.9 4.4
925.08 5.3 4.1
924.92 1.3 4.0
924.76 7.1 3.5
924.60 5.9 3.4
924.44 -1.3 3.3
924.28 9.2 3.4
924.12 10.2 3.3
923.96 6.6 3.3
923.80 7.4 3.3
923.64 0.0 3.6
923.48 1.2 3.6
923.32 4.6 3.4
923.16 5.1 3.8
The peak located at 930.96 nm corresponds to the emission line [O III] 5007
